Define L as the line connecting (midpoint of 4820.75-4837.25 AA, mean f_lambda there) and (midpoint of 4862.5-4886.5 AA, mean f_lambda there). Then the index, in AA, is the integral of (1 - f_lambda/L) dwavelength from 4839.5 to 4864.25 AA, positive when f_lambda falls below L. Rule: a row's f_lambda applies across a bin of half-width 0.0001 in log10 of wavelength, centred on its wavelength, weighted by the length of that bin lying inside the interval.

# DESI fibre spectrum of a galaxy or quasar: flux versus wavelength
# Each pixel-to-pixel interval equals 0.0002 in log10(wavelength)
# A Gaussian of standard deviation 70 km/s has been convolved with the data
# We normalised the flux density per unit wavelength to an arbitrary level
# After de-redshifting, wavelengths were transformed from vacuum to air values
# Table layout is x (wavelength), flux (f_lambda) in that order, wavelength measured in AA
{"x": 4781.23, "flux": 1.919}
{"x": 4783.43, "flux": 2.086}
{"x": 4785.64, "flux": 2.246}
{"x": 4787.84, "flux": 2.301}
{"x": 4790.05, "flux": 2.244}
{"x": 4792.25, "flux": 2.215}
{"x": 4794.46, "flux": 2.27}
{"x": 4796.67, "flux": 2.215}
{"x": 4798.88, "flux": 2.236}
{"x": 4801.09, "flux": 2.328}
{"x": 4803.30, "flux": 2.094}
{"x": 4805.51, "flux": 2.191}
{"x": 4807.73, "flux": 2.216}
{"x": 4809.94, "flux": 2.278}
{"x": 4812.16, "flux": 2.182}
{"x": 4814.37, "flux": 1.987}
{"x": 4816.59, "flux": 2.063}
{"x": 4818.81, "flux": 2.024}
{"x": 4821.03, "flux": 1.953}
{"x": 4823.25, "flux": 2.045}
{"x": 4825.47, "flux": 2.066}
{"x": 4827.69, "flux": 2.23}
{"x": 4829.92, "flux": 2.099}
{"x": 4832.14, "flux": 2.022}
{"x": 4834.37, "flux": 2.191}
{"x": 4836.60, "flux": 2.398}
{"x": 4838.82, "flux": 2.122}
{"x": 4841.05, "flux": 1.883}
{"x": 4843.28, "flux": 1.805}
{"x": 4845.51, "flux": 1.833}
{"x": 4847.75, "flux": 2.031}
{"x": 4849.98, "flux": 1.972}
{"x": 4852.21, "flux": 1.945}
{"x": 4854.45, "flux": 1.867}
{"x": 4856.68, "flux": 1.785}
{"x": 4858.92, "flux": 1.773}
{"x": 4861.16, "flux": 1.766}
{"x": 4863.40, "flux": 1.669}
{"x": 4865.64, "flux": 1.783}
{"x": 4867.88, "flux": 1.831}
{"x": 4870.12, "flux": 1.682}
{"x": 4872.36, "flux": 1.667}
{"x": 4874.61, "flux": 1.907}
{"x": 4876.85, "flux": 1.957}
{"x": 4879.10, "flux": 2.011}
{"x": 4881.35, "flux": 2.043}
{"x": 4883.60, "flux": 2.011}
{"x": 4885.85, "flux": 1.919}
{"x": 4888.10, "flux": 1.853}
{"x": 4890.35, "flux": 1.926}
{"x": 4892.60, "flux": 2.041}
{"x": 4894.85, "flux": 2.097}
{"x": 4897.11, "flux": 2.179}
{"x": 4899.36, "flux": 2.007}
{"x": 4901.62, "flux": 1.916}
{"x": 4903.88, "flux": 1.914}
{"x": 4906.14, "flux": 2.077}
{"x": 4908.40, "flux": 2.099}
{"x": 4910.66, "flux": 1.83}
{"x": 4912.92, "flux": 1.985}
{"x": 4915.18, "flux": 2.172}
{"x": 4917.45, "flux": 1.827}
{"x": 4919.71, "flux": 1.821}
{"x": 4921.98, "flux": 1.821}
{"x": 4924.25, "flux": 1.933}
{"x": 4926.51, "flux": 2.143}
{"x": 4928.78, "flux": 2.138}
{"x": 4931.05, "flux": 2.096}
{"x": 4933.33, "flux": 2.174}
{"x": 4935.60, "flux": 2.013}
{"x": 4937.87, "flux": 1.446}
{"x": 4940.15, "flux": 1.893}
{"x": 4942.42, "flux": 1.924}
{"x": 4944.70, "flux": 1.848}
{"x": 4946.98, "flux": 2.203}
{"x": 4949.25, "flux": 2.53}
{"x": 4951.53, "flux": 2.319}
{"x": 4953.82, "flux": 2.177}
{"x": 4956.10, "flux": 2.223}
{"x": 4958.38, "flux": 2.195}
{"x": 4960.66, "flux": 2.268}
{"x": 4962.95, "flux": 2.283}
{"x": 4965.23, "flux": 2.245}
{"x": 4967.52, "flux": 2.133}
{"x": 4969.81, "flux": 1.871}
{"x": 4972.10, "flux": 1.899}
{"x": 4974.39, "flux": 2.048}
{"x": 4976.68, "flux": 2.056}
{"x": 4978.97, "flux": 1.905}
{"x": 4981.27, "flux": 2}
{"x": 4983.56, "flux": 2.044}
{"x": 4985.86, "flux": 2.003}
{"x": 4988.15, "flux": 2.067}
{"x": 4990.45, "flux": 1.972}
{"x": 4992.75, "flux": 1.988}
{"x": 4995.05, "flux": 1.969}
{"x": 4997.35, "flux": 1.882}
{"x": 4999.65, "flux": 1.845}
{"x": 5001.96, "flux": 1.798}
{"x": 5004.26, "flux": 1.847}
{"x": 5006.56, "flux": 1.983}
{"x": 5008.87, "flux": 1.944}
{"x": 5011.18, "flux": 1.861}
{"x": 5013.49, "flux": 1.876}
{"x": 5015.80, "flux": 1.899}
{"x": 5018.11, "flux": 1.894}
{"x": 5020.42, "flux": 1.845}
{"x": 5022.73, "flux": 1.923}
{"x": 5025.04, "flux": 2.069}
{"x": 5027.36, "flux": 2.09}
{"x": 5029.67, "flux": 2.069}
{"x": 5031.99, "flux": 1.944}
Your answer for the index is 1.7 AA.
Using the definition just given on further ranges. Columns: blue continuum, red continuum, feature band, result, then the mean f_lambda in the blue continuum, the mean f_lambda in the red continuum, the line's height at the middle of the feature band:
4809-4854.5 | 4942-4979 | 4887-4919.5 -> 1.7 AA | 2.05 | 2.14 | 2.1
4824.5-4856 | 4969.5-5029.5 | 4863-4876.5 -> 1.6 AA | 2.03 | 1.95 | 2.01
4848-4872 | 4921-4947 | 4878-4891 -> -0.7 AA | 1.81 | 1.96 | 1.86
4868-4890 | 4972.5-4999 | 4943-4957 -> -1.8 AA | 1.89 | 1.99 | 1.96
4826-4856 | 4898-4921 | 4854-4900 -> 2.3 AA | 2.03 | 1.97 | 2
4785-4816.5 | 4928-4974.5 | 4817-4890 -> 7.6 AA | 2.21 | 2.09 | 2.17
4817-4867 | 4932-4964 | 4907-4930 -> 1.0 AA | 1.97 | 2.11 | 2.07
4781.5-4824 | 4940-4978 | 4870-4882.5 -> 1.5 AA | 2.16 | 2.13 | 2.15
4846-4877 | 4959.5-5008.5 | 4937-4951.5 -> -0.5 AA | 1.83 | 2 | 1.95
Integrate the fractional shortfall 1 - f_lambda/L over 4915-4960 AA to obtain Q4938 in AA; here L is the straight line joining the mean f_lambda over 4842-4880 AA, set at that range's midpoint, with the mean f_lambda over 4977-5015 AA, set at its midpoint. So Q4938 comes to -3.5 AA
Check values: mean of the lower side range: 1.84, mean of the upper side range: 1.94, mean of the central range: 2.04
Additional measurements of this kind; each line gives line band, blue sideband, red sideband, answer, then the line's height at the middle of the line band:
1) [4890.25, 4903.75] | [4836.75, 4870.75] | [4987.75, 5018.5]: -1.05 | 1.88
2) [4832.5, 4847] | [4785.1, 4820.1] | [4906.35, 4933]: 0.63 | 2.13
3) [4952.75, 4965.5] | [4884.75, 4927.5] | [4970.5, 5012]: -1.76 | 1.96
